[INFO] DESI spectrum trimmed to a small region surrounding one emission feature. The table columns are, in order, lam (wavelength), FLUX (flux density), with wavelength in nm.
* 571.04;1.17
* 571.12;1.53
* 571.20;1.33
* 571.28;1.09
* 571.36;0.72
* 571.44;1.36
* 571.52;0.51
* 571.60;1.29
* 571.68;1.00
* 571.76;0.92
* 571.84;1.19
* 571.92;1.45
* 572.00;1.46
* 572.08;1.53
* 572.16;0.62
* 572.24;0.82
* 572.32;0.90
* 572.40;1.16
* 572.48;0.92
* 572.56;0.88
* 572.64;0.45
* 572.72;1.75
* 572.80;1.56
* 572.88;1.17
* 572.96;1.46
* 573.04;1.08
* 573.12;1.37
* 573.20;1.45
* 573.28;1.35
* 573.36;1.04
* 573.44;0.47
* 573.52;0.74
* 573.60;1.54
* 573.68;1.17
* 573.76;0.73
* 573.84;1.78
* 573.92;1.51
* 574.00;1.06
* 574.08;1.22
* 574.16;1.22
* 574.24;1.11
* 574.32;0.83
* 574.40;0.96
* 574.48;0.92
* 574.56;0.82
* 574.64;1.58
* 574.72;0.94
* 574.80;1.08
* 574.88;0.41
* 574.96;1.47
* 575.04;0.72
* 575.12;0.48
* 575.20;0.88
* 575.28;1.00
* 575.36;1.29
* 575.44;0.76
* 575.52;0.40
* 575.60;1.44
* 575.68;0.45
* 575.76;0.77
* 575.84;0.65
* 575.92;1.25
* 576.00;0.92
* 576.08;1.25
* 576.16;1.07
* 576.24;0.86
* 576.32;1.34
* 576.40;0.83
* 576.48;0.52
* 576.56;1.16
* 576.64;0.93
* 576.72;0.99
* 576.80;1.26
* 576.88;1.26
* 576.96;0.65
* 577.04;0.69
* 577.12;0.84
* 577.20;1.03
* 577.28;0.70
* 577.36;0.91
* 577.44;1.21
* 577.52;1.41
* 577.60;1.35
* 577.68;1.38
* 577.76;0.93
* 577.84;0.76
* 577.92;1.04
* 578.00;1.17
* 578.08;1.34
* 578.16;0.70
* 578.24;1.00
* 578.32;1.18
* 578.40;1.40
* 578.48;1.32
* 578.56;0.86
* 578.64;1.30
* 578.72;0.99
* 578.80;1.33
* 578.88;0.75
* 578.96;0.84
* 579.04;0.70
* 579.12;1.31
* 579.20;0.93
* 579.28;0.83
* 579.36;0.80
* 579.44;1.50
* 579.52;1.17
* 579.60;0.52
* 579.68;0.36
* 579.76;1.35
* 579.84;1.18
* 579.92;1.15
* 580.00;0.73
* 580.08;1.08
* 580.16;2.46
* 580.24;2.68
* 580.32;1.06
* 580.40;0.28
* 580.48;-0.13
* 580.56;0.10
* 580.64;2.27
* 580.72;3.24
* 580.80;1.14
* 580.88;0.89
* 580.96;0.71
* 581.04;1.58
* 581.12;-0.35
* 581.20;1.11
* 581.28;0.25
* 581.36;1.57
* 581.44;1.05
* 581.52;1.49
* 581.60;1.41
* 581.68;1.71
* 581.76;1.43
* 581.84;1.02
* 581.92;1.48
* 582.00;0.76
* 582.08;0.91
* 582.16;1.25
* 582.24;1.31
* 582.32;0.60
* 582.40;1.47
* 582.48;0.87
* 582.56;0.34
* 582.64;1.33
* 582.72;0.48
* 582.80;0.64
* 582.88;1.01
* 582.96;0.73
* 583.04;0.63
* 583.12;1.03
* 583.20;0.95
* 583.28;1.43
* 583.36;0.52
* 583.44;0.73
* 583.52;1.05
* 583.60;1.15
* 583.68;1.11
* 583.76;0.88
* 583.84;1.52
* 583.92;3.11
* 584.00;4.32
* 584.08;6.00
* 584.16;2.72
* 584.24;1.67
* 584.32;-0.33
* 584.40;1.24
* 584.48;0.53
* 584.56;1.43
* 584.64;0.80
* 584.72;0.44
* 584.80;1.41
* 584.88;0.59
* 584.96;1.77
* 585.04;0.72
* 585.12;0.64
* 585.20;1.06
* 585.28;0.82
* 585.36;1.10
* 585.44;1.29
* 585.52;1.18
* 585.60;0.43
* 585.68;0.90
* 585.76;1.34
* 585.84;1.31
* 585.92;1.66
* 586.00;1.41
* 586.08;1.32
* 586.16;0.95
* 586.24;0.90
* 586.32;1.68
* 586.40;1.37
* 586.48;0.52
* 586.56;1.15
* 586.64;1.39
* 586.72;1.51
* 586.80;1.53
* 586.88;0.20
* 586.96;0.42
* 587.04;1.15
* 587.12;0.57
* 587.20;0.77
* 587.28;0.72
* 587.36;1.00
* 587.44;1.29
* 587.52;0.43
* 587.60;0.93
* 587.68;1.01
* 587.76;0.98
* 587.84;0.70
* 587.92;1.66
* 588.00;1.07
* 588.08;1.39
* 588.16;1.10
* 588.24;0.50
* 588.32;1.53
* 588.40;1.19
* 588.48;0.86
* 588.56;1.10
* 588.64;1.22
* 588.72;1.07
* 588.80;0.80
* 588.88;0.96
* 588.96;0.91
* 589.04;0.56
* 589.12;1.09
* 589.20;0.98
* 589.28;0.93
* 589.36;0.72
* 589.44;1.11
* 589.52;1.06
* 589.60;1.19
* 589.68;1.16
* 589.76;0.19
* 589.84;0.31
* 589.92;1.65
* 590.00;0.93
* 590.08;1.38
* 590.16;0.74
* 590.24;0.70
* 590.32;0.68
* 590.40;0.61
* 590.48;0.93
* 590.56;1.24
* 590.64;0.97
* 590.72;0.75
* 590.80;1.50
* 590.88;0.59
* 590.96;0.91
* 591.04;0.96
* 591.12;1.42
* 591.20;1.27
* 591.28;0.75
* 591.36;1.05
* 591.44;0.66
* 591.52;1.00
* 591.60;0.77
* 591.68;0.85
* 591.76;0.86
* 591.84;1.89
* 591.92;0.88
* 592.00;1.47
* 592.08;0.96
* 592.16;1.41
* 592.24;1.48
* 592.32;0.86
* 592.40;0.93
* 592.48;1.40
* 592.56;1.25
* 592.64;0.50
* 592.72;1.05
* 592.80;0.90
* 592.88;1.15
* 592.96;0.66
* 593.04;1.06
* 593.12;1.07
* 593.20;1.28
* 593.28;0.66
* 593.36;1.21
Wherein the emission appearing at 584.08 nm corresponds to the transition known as H-beta 4861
